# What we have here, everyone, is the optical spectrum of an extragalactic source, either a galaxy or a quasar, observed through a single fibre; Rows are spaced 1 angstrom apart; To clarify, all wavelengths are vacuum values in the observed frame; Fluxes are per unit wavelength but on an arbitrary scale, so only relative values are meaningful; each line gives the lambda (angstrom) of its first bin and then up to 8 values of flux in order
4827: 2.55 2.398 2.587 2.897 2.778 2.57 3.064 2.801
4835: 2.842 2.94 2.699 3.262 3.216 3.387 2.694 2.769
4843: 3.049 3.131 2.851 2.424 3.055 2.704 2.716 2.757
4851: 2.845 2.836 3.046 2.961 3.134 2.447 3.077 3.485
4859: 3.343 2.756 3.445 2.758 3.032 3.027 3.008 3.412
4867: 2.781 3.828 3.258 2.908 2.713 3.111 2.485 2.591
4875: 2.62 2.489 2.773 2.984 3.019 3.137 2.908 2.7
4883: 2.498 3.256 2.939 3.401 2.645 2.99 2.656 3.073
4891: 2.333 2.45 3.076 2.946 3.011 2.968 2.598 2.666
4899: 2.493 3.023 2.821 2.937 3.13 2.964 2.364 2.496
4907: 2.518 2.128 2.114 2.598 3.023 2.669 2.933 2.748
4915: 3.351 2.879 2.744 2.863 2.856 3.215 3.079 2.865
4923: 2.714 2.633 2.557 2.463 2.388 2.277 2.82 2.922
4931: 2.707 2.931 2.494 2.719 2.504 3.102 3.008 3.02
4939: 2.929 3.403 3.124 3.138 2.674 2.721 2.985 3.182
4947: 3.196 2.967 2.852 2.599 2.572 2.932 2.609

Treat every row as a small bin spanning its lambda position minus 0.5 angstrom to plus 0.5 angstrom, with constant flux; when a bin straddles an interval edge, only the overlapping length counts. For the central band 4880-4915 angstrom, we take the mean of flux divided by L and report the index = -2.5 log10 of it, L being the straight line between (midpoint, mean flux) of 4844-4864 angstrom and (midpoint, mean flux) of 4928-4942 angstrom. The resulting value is 0.05 mag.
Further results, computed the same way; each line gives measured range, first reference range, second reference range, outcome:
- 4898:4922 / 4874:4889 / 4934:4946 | 0.05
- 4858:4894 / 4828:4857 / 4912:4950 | -0.03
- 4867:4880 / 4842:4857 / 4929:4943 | -0.01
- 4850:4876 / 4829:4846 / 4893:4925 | -0.04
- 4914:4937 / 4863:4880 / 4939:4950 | 0.08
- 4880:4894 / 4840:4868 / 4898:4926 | 0.00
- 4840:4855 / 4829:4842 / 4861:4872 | 0.04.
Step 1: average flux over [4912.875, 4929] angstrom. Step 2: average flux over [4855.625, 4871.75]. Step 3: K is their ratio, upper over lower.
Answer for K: 0.9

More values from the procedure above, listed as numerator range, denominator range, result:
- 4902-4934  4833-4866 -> 0.92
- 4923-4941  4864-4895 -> 0.95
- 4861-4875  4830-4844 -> 1.02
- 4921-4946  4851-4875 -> 0.93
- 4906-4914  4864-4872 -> 0.82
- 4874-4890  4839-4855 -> 0.99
